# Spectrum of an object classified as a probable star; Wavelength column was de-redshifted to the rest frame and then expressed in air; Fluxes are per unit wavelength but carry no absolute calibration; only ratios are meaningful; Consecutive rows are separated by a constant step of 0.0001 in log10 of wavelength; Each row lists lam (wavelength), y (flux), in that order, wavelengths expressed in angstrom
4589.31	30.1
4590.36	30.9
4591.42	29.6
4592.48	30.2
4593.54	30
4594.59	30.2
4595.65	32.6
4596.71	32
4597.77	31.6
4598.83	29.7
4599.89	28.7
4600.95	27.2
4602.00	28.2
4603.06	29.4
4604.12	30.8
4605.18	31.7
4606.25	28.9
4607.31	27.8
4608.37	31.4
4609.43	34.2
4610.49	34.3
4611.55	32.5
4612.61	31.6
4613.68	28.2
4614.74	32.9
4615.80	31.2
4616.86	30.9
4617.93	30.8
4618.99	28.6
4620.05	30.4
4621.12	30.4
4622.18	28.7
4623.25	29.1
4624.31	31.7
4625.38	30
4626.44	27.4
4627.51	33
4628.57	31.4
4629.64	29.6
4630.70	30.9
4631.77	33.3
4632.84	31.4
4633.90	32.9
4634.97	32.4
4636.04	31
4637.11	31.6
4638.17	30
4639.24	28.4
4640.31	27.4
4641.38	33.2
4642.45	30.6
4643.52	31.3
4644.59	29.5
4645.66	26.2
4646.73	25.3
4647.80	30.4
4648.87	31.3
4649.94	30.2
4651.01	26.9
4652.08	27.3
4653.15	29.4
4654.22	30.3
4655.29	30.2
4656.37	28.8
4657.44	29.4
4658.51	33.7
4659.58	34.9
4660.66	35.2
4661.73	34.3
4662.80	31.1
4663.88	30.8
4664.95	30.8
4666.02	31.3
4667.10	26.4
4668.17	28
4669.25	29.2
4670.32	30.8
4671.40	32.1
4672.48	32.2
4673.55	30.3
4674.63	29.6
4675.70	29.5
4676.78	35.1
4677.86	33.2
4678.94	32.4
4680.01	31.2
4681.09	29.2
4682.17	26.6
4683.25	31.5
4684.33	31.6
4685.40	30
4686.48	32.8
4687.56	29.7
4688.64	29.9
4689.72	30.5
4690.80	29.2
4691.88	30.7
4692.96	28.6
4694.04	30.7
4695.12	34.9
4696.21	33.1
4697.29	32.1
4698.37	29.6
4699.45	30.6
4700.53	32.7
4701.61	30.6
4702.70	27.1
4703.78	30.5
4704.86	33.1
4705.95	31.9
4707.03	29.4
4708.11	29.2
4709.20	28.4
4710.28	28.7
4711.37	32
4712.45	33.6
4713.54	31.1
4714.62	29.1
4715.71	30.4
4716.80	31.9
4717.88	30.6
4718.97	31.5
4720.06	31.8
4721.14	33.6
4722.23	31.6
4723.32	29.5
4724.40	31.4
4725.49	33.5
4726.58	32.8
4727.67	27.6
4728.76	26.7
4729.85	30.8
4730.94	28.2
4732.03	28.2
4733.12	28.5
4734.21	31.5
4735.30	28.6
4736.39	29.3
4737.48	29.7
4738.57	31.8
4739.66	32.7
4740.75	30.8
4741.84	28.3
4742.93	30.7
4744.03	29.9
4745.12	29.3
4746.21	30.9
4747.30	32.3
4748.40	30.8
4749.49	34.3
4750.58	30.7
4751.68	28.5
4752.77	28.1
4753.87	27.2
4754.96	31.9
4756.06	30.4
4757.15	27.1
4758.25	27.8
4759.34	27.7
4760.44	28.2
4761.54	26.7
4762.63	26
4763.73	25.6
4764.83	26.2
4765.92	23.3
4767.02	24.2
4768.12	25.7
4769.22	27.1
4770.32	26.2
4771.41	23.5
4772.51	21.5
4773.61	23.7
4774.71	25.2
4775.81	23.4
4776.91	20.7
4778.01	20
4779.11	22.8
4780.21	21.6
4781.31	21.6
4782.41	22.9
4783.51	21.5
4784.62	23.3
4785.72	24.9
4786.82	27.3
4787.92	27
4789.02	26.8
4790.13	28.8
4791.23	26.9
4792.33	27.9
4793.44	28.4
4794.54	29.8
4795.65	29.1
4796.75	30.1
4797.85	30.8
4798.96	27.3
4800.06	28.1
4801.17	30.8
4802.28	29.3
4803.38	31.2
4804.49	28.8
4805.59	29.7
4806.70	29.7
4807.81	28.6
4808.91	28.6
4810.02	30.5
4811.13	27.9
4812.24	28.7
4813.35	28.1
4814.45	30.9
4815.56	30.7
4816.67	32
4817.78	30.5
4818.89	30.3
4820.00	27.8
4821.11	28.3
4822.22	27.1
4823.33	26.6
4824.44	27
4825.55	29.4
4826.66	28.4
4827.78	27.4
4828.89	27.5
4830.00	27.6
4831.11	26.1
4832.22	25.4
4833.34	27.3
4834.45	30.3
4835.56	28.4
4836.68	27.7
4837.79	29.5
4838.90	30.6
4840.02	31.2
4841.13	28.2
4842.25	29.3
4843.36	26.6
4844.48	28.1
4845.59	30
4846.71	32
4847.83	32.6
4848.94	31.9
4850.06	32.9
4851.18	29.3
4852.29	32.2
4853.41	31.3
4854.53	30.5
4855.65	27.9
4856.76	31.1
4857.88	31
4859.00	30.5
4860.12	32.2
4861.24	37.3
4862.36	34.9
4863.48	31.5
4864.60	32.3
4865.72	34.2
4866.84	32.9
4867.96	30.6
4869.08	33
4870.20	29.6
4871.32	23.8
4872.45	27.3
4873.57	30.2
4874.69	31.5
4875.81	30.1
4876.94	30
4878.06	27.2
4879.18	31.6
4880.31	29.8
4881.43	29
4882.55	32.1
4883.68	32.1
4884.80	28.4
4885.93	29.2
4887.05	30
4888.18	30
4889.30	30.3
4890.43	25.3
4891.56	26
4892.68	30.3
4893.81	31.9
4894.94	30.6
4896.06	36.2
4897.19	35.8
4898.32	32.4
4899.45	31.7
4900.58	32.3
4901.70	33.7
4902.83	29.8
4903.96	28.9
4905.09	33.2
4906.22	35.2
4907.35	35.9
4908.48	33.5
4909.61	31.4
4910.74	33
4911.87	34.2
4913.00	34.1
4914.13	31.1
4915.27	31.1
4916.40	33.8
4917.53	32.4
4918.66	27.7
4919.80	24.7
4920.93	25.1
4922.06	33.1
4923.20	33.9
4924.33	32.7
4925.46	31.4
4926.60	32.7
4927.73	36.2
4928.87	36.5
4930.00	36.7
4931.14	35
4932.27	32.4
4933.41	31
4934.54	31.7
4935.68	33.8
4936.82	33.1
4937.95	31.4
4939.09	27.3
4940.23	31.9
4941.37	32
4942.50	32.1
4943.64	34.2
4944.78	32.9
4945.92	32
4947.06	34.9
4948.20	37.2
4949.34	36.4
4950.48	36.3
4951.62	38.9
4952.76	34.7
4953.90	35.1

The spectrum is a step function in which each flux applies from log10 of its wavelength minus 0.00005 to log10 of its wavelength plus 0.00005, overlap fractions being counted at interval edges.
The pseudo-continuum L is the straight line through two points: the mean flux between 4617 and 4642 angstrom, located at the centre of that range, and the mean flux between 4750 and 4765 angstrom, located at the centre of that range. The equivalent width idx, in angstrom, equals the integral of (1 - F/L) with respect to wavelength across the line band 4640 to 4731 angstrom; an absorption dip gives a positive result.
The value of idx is -3.5 angstrom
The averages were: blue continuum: 30.6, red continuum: 28.1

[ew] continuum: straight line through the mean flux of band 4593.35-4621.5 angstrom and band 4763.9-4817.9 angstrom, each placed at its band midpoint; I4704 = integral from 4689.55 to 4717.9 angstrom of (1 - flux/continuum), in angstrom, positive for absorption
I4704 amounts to -2.1 angstrom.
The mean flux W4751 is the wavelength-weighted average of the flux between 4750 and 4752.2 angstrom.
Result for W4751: 29.7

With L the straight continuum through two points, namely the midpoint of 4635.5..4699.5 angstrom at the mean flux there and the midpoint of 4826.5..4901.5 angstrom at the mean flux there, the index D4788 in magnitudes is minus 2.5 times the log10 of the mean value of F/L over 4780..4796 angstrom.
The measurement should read 0.17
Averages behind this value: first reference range 30.5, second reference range 30.3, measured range 25.9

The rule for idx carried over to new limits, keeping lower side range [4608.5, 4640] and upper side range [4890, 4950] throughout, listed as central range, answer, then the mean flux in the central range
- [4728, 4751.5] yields 1.03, 30.1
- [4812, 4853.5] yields 3.61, 29.2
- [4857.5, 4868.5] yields -0.23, 32.8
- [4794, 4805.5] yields 0.82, 29.5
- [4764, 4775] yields 2.43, 24.7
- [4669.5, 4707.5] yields 0.42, 30.9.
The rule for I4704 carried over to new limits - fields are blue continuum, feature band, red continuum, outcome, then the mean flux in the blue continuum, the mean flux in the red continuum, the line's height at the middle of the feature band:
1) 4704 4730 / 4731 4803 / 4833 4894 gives 7.60 angstrom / 30.8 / 30.3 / 30.6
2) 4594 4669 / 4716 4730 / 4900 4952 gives 0.08 angstrom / 30.5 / 32.8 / 31.2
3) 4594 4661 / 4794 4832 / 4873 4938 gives 2.82 angstrom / 30.5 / 31.6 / 31.2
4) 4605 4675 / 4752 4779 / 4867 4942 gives 4.58 angstrom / 30.6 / 31.4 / 30.9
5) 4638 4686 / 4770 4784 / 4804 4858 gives 3.31 angstrom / 30.4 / 29.2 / 29.6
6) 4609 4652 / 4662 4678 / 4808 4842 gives -0.31 angstrom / 30.5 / 28.7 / 30.1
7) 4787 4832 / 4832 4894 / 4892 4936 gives 0.87 angstrom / 28.7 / 32.5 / 30.6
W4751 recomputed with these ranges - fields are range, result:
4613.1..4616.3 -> 30.7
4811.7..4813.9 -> 28.4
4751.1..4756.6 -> 29.2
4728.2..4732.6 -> 28.4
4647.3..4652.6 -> 29.2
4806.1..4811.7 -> 29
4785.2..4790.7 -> 27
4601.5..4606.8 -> 29.8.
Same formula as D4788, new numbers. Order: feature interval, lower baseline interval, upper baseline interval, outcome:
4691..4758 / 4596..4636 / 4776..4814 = -0.07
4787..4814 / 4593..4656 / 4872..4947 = 0.08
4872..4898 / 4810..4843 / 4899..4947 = 0.02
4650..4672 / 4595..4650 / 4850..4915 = 0.00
